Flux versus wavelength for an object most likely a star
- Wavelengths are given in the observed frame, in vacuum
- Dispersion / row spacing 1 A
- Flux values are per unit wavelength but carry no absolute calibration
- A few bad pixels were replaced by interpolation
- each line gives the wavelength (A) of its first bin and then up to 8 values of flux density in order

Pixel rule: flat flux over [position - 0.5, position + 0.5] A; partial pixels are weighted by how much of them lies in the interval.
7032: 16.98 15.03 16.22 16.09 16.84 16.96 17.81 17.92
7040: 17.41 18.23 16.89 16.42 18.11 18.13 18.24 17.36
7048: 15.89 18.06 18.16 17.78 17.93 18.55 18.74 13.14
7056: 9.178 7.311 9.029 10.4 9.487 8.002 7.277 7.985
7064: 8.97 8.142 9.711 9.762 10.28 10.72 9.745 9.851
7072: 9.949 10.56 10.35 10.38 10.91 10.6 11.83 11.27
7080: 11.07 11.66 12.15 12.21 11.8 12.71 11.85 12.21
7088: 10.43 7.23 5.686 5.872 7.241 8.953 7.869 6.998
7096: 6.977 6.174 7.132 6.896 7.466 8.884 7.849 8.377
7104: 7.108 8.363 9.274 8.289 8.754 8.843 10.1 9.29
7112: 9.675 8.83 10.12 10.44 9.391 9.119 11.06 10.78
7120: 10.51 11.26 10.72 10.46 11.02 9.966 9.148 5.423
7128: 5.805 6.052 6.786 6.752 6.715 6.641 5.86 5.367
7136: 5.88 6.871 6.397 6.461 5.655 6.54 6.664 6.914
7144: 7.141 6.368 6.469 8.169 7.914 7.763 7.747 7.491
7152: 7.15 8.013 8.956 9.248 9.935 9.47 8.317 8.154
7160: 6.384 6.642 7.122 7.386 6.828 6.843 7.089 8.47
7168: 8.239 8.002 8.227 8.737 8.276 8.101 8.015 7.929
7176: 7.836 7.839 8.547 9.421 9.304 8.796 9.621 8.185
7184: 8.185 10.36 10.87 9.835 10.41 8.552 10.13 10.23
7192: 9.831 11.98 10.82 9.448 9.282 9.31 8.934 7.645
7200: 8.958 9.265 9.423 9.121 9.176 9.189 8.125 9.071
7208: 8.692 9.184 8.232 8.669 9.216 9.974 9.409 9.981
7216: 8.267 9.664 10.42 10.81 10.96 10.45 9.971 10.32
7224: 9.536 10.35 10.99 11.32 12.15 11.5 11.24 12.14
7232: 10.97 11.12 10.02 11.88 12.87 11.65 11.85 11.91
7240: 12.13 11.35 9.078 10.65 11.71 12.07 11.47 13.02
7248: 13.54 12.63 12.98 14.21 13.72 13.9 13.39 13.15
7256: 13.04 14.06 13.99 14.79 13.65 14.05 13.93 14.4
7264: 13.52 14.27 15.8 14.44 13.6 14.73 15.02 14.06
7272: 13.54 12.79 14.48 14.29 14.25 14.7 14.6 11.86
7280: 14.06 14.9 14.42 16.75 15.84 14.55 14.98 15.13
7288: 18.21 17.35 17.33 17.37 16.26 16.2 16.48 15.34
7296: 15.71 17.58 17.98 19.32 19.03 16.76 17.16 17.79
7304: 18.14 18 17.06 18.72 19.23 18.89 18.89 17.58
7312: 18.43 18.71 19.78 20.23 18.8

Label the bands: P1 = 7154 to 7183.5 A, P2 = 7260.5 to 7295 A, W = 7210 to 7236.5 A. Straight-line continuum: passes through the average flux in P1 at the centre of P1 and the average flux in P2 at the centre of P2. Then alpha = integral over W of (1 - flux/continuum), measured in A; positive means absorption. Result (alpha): 2.5 A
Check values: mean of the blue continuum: 8.18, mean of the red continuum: 15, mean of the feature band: 10.5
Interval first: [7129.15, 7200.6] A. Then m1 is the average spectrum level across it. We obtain 8.08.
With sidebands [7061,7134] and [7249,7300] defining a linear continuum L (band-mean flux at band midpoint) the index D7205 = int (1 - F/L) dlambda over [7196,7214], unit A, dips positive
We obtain 5.2 A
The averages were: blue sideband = 9.15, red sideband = 14.9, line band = 8.97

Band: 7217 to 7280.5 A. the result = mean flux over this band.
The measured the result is 12.6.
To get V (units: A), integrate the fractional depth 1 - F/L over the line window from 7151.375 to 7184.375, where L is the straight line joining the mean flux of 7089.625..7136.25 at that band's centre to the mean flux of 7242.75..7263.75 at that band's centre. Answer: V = 6.6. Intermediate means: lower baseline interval 8.24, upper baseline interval 13.3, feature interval 8.16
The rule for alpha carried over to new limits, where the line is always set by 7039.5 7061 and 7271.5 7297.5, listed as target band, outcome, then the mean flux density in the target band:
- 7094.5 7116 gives 9.69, 8.4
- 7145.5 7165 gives 9.53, 7.82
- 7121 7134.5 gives 6.51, 7.92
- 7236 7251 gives 3.29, 12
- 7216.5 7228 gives 3.61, 10.5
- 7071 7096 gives 8.63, 10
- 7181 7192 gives 4.10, 9.61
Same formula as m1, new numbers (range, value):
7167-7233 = 9.51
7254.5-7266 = 14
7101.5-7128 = 9.32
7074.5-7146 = 8.63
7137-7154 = 7.1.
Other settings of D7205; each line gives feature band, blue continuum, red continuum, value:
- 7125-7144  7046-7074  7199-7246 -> 7.9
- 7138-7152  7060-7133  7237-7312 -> 4.9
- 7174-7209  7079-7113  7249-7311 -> 8.9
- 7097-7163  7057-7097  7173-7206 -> 9.7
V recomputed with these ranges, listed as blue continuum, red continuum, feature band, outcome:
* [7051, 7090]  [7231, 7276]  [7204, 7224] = 4.90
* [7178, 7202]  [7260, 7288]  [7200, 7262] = 4.19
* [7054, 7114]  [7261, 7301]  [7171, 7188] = 4.74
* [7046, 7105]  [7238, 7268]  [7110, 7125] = 1.33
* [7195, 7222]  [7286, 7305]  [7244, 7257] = 0.01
